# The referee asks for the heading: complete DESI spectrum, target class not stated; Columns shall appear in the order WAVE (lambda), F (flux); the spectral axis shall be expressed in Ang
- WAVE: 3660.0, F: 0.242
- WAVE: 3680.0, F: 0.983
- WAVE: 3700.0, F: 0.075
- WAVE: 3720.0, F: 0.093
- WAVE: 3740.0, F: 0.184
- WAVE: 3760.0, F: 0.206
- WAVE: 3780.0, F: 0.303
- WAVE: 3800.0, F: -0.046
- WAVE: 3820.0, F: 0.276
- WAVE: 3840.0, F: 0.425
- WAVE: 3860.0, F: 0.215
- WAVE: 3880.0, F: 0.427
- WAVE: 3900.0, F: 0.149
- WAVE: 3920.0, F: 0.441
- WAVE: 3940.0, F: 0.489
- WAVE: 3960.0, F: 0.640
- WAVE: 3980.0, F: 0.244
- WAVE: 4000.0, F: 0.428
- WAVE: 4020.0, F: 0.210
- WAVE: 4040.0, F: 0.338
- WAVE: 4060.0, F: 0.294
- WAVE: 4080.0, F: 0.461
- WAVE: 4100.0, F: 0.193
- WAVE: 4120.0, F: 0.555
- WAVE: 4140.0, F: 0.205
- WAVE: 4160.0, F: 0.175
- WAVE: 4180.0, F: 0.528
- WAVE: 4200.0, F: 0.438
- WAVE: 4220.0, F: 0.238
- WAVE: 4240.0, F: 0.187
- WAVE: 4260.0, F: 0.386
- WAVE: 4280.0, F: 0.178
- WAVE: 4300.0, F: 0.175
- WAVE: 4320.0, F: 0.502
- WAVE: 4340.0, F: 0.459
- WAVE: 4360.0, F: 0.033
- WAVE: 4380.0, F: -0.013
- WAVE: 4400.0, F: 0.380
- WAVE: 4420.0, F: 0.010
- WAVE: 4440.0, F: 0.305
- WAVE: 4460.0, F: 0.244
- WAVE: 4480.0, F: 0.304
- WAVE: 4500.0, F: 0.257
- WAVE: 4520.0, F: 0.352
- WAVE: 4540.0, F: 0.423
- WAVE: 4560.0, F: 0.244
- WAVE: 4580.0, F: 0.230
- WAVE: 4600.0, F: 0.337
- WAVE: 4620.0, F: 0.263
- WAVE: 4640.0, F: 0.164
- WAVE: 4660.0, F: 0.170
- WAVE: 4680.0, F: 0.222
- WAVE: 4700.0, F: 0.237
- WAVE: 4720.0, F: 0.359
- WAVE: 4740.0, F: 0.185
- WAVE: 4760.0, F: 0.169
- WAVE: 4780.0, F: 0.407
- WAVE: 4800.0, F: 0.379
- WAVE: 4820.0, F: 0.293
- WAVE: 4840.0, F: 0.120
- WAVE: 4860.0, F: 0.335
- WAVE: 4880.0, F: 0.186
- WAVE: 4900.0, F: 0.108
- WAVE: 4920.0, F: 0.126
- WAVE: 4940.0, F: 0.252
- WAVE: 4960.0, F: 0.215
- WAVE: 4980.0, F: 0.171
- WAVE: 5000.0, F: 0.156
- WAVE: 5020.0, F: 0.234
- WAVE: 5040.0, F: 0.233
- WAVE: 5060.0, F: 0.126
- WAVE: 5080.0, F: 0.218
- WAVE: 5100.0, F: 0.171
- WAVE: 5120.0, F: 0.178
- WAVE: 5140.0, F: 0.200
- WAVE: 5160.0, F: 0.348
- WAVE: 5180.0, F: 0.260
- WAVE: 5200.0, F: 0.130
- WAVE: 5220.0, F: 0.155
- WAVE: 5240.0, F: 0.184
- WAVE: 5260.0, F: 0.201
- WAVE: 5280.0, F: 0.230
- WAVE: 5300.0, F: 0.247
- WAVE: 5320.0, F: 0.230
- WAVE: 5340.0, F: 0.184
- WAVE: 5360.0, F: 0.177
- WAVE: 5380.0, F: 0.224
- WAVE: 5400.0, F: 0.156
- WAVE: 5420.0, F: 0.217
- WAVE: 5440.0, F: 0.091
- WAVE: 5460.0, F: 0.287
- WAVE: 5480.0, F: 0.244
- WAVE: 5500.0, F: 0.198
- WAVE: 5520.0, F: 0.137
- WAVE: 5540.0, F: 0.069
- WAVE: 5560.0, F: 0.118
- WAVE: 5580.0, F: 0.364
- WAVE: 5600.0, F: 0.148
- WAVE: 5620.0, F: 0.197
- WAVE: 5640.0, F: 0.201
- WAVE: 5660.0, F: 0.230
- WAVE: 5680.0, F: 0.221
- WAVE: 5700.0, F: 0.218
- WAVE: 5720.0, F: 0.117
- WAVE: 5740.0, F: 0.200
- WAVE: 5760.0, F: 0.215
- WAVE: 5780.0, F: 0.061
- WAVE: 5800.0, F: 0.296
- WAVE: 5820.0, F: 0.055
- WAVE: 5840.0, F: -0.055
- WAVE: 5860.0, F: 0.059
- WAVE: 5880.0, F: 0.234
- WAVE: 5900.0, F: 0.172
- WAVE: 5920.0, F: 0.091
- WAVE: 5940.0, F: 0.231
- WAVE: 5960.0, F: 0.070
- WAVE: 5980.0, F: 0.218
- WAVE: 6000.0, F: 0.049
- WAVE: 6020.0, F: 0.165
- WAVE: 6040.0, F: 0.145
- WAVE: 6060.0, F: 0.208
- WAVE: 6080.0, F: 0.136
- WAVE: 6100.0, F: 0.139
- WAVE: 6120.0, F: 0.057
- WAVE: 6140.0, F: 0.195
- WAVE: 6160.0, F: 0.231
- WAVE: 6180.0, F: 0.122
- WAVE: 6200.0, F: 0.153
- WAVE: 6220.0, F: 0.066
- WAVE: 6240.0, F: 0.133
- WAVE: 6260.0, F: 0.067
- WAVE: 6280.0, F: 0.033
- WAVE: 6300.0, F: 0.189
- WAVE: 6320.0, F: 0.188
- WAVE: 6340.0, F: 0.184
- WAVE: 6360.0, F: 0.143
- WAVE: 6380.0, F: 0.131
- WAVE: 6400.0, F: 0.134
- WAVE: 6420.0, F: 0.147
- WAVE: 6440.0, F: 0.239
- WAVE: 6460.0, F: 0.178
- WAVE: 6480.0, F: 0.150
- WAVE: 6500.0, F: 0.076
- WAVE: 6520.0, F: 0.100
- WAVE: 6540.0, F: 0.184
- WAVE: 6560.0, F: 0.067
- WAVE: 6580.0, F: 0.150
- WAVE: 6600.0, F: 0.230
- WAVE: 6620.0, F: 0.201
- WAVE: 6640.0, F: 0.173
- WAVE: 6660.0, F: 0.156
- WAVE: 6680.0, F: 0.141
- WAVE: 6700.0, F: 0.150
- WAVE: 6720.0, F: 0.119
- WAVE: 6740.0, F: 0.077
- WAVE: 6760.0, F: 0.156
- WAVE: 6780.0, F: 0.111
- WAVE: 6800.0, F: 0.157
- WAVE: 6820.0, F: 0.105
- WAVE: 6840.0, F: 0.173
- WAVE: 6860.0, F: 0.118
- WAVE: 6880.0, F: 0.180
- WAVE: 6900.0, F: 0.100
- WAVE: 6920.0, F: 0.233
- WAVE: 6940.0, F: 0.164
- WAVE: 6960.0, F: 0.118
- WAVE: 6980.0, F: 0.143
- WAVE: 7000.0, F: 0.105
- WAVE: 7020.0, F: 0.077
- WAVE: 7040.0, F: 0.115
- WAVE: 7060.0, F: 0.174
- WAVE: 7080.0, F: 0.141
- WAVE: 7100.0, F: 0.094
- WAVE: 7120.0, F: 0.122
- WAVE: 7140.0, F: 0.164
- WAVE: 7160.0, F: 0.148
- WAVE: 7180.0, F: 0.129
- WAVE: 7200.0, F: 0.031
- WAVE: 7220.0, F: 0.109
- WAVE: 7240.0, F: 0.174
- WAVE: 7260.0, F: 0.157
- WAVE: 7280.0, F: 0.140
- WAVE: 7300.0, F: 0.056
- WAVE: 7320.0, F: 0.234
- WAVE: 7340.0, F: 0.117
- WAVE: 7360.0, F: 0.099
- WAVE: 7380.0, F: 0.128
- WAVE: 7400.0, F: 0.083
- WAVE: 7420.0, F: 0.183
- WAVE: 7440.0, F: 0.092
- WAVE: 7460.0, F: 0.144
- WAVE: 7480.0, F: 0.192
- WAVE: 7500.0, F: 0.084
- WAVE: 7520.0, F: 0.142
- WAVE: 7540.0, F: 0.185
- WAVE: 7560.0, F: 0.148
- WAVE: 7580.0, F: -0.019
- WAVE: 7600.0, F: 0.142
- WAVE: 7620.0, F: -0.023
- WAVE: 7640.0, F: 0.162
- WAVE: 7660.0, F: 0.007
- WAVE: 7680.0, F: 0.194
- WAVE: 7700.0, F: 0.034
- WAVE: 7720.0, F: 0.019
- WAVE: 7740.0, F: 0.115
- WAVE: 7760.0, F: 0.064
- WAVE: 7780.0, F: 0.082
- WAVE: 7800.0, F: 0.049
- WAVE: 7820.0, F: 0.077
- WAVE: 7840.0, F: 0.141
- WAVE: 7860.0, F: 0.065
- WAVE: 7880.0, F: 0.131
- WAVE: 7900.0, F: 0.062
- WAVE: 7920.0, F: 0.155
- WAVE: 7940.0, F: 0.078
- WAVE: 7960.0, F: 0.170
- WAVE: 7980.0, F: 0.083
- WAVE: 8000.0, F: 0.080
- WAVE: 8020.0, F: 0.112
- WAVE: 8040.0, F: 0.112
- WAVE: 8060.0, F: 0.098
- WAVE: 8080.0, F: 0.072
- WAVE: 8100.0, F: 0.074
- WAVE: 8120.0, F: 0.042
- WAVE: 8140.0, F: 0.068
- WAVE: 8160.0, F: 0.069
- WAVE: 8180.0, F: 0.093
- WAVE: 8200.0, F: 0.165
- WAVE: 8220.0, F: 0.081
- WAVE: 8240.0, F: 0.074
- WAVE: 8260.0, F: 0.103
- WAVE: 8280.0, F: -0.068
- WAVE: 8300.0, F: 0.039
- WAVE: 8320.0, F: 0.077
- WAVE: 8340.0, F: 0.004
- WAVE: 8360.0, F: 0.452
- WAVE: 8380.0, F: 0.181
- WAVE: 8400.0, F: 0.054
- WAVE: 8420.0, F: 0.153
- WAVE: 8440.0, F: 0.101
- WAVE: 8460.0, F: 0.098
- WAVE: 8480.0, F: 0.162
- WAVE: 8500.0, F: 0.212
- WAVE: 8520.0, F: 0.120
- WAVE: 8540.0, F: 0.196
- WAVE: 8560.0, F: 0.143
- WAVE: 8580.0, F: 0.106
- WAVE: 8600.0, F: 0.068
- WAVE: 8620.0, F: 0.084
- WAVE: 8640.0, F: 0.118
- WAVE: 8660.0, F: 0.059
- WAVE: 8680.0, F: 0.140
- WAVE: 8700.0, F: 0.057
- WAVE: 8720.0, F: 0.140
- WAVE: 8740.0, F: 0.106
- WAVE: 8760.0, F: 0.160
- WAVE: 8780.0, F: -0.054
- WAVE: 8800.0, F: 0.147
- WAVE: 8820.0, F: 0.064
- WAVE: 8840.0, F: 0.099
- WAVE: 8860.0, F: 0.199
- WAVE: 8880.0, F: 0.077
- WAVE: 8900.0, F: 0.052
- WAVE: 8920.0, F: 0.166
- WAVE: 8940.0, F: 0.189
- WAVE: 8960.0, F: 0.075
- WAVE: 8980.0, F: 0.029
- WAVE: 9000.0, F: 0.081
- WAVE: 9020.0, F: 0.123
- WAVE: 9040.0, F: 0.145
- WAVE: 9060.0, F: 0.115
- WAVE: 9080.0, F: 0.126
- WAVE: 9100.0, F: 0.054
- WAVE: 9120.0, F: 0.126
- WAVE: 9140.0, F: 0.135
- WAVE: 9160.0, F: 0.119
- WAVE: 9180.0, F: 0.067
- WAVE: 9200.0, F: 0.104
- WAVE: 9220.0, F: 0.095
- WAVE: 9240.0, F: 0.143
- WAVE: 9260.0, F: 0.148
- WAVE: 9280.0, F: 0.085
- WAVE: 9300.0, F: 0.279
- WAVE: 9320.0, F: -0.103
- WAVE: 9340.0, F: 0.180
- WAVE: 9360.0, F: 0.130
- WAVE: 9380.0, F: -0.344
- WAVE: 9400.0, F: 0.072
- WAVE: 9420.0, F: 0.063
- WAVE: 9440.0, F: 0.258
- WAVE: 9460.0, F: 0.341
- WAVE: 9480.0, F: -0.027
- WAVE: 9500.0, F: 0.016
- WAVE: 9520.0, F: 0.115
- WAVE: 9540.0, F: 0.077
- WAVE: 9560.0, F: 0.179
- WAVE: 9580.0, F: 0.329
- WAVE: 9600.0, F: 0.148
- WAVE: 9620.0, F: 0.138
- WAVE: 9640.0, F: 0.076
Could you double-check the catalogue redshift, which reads 1.24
